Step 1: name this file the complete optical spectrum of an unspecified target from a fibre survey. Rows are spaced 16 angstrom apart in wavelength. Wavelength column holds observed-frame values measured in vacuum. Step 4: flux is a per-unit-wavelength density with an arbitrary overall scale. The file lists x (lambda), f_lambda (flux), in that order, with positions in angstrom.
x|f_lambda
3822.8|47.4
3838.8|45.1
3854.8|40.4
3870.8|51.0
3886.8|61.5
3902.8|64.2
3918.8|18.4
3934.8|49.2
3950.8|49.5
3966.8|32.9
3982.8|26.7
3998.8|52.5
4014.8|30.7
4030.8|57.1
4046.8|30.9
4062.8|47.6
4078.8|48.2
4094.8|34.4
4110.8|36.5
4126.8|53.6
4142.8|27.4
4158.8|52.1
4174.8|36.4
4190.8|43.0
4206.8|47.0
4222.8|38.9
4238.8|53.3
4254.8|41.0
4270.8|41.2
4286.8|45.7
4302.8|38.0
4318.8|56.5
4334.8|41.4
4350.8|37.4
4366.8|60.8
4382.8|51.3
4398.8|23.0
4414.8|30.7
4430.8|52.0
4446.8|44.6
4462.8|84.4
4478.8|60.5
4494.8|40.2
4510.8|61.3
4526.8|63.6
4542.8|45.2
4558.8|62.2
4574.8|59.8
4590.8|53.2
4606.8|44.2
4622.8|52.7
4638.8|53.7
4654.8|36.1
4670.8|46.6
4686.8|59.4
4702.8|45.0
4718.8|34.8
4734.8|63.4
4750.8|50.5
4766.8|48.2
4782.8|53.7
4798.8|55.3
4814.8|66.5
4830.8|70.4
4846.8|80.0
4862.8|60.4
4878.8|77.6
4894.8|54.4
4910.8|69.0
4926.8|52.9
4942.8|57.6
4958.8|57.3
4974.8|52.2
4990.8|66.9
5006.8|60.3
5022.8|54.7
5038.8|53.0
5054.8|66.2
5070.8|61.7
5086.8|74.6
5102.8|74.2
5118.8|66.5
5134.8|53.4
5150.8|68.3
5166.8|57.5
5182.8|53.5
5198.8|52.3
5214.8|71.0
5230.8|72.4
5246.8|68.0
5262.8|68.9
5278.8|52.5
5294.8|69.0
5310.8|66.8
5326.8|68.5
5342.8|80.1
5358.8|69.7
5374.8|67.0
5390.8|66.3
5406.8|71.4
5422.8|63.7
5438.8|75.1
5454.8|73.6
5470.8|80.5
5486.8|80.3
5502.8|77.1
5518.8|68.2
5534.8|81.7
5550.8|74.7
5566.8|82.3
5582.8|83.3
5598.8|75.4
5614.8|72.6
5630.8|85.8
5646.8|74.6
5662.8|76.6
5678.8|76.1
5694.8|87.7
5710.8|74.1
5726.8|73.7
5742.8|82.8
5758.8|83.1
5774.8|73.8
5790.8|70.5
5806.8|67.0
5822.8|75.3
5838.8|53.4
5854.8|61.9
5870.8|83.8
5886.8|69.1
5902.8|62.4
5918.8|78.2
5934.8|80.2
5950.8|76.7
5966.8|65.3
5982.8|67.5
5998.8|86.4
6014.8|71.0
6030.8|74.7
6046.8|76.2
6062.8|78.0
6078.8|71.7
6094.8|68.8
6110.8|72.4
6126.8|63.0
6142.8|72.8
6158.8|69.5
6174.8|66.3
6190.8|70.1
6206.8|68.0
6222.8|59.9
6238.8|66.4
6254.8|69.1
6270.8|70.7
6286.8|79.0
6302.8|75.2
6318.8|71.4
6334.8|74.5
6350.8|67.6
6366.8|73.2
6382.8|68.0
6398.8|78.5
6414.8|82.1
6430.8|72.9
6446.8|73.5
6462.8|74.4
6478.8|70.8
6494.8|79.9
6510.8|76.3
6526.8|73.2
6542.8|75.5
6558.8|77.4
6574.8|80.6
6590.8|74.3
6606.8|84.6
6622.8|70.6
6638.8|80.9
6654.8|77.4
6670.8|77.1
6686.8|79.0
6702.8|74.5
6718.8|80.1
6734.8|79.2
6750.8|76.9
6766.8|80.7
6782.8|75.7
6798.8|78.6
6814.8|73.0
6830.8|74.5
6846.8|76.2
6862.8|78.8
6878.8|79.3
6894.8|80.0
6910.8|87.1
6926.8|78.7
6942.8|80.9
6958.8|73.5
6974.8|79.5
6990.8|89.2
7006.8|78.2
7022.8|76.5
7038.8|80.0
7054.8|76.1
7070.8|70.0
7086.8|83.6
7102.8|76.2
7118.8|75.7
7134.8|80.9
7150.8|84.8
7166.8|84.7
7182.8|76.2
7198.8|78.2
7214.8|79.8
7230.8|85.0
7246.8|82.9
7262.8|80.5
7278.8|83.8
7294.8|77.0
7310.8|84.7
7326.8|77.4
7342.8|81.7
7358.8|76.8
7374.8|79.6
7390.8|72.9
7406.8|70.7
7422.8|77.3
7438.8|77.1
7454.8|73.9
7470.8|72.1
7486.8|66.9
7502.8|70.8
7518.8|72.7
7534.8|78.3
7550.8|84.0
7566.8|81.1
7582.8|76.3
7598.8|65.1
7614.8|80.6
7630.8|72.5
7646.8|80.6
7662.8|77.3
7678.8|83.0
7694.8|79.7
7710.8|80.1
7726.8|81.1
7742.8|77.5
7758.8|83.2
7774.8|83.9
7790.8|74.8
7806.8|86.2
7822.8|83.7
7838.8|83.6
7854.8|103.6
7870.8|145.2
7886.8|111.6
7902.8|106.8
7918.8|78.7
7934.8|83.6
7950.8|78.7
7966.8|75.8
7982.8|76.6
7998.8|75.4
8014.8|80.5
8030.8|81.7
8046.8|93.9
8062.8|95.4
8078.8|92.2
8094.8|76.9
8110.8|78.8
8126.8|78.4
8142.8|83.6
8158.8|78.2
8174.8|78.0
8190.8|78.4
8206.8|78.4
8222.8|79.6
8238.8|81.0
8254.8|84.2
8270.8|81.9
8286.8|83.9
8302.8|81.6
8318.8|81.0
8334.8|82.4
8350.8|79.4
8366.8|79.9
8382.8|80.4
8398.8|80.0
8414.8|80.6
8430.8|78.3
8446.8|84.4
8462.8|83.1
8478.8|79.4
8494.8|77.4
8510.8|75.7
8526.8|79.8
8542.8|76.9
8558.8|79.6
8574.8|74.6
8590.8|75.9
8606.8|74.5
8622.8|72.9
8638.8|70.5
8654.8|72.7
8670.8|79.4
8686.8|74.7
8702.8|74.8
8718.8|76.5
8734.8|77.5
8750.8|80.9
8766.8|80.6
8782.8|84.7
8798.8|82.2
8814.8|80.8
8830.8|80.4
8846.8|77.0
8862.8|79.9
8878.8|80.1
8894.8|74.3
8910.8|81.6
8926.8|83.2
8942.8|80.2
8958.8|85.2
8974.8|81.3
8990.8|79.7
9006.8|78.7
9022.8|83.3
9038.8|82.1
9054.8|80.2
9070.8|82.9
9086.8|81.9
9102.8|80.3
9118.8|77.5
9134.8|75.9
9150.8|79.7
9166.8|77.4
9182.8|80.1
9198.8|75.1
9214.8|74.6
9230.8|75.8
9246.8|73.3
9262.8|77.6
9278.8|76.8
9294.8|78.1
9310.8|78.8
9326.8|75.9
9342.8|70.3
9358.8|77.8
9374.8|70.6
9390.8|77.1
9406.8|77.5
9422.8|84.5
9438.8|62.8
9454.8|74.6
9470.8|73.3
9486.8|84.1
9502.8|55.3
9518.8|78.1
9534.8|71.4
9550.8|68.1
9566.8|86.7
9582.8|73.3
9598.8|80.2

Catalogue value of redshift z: 0.199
